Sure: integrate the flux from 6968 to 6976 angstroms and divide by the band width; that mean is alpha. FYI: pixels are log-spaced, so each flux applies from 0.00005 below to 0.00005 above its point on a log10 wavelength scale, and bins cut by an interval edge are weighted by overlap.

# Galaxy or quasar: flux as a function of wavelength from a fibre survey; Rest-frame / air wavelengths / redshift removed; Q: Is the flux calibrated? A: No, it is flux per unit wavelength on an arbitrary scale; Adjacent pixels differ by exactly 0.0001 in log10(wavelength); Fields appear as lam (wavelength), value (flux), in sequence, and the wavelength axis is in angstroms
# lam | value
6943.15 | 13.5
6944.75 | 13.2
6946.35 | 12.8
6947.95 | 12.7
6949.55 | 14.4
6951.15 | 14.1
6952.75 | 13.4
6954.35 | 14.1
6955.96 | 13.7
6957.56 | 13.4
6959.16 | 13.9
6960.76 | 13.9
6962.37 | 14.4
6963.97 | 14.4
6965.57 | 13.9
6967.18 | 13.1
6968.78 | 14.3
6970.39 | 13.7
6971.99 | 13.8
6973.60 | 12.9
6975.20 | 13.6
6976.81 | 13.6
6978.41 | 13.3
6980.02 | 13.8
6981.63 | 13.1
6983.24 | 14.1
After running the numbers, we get 13.7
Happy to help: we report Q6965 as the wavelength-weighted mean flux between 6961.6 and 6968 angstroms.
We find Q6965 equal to 14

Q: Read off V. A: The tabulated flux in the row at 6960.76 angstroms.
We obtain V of 13.9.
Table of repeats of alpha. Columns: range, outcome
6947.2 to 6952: 13.7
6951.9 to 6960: 13.7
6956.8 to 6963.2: 13.9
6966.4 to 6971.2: 13.7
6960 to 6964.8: 14.2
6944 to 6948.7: 12.9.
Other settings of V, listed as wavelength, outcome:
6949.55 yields 14.4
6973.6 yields 12.9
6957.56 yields 13.4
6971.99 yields 13.8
